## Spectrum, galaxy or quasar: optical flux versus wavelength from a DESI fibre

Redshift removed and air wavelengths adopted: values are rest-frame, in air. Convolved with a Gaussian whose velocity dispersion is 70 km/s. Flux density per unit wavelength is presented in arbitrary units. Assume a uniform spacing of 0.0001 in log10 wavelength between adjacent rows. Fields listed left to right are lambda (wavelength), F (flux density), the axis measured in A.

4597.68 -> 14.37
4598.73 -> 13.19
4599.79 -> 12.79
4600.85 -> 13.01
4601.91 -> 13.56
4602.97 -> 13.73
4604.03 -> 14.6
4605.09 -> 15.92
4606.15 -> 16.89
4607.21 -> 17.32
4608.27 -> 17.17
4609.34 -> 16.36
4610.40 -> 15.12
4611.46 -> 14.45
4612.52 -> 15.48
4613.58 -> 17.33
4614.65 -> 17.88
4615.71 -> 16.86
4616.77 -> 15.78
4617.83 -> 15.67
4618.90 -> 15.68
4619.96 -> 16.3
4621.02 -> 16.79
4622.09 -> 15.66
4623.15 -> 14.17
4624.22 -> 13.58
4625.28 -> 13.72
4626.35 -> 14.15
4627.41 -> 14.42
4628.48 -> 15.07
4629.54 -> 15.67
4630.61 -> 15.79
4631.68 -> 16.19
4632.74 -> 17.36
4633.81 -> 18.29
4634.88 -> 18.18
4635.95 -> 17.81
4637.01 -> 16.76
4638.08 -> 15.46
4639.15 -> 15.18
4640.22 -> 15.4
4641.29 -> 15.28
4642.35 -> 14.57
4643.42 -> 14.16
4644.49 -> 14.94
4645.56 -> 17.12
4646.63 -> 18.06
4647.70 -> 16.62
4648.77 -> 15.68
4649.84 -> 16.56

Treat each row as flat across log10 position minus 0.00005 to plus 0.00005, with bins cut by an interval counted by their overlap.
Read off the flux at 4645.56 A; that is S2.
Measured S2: 17.12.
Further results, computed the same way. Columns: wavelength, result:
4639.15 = 15.18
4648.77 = 15.68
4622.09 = 15.66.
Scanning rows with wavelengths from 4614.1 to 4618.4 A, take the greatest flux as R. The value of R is 17.88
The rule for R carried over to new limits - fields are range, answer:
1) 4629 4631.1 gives 15.79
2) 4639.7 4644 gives 15.4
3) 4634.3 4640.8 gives 18.18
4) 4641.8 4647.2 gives 18.06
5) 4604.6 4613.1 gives 17.32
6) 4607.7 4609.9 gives 17.17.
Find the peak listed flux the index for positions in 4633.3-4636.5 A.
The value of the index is 18.29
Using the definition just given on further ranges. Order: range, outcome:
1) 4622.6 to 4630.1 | 15.67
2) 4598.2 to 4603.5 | 13.73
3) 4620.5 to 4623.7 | 16.79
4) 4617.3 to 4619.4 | 15.68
